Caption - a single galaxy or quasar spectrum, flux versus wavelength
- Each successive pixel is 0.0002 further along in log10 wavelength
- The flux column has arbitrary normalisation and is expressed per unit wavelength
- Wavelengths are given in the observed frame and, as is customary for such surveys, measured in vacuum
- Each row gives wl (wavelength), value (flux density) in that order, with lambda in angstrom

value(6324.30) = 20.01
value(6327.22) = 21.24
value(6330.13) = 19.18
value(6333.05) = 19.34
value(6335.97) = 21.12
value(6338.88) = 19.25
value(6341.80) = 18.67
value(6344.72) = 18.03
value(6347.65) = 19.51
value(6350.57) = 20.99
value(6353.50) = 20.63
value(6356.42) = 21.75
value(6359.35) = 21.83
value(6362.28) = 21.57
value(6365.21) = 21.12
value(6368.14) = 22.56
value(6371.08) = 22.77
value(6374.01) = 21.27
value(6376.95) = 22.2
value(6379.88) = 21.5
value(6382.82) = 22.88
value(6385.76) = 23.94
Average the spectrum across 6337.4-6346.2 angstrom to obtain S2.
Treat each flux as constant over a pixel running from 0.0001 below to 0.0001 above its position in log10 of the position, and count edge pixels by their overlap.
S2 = 18.7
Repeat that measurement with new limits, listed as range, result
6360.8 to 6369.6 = 21.8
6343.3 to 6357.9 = 20.2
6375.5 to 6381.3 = 21.9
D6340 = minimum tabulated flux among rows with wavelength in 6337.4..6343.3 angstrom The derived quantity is 18.67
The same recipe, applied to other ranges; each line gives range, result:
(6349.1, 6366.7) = 20.63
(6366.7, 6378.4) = 21.27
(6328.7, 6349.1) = 18.03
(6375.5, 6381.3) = 21.5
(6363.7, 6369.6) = 21.12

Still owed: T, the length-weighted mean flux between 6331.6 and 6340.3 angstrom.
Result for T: 19.9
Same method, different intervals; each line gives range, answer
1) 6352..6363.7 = 21.4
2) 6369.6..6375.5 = 22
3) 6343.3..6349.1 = 18.7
